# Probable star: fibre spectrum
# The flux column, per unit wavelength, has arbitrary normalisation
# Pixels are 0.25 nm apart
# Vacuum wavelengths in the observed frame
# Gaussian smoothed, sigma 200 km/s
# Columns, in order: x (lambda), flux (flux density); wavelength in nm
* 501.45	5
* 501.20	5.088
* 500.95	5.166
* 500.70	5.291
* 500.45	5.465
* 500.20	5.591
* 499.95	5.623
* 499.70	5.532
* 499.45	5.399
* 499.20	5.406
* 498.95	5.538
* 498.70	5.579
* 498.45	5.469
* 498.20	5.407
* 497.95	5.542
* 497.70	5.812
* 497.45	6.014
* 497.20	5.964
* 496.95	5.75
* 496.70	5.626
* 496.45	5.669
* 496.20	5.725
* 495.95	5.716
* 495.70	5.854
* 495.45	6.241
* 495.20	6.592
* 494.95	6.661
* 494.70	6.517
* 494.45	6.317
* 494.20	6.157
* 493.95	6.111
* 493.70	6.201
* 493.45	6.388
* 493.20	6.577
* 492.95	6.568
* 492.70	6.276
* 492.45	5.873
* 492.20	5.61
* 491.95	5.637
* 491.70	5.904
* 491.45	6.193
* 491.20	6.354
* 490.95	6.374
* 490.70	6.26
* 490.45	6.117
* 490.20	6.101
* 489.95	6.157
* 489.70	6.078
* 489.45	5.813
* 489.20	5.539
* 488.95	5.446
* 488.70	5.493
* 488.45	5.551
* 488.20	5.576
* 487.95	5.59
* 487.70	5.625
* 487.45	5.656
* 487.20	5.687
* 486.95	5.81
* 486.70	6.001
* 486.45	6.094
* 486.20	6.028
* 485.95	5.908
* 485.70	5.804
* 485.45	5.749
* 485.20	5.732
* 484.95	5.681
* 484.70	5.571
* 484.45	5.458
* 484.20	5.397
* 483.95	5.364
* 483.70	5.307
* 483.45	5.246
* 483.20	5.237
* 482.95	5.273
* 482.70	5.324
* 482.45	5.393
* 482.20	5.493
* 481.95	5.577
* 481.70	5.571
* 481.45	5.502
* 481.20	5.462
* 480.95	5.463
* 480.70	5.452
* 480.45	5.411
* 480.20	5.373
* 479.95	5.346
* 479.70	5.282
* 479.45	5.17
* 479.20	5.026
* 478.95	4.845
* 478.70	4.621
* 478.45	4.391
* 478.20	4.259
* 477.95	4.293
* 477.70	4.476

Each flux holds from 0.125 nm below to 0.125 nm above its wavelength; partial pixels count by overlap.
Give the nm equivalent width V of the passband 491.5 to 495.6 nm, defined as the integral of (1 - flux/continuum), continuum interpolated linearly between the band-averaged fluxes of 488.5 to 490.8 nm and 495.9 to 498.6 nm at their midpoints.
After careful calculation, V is -0.31 nm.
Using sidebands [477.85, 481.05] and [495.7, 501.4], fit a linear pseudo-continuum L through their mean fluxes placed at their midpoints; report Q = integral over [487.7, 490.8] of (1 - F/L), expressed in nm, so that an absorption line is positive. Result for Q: -0.30 nm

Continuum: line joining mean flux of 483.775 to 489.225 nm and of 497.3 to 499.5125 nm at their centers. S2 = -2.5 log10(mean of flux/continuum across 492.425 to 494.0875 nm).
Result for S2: -0.13 mag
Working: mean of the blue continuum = 5.67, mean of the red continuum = 5.58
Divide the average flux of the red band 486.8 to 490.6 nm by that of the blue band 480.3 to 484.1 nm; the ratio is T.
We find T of 1.1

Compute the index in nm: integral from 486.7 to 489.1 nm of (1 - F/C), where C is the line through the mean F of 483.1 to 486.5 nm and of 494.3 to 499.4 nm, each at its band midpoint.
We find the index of 0.020 nm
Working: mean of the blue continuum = 5.6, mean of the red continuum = 5.86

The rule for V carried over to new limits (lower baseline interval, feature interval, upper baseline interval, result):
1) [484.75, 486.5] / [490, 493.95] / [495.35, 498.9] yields -0.26 nm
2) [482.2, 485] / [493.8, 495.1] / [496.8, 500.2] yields -0.19 nm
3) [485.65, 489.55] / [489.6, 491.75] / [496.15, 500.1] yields -0.18 nm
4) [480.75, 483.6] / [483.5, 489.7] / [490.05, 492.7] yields 0.06 nm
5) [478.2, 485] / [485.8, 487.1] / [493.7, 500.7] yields -0.12 nm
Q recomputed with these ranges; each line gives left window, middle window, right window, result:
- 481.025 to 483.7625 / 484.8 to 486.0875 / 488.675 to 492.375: -0.04 nm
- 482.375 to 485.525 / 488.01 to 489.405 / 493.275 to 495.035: 0.07 nm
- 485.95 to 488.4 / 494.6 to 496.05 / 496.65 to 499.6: -0.15 nm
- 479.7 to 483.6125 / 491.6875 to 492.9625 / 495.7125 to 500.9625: -0.09 nm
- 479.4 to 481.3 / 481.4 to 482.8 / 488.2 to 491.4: 0.00 nm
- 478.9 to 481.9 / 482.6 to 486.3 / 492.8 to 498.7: -0.01 nm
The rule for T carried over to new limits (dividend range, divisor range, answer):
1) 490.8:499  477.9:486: 1.13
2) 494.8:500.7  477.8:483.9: 1.11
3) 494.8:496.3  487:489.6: 1.10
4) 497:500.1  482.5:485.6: 1.03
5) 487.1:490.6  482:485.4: 1.06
